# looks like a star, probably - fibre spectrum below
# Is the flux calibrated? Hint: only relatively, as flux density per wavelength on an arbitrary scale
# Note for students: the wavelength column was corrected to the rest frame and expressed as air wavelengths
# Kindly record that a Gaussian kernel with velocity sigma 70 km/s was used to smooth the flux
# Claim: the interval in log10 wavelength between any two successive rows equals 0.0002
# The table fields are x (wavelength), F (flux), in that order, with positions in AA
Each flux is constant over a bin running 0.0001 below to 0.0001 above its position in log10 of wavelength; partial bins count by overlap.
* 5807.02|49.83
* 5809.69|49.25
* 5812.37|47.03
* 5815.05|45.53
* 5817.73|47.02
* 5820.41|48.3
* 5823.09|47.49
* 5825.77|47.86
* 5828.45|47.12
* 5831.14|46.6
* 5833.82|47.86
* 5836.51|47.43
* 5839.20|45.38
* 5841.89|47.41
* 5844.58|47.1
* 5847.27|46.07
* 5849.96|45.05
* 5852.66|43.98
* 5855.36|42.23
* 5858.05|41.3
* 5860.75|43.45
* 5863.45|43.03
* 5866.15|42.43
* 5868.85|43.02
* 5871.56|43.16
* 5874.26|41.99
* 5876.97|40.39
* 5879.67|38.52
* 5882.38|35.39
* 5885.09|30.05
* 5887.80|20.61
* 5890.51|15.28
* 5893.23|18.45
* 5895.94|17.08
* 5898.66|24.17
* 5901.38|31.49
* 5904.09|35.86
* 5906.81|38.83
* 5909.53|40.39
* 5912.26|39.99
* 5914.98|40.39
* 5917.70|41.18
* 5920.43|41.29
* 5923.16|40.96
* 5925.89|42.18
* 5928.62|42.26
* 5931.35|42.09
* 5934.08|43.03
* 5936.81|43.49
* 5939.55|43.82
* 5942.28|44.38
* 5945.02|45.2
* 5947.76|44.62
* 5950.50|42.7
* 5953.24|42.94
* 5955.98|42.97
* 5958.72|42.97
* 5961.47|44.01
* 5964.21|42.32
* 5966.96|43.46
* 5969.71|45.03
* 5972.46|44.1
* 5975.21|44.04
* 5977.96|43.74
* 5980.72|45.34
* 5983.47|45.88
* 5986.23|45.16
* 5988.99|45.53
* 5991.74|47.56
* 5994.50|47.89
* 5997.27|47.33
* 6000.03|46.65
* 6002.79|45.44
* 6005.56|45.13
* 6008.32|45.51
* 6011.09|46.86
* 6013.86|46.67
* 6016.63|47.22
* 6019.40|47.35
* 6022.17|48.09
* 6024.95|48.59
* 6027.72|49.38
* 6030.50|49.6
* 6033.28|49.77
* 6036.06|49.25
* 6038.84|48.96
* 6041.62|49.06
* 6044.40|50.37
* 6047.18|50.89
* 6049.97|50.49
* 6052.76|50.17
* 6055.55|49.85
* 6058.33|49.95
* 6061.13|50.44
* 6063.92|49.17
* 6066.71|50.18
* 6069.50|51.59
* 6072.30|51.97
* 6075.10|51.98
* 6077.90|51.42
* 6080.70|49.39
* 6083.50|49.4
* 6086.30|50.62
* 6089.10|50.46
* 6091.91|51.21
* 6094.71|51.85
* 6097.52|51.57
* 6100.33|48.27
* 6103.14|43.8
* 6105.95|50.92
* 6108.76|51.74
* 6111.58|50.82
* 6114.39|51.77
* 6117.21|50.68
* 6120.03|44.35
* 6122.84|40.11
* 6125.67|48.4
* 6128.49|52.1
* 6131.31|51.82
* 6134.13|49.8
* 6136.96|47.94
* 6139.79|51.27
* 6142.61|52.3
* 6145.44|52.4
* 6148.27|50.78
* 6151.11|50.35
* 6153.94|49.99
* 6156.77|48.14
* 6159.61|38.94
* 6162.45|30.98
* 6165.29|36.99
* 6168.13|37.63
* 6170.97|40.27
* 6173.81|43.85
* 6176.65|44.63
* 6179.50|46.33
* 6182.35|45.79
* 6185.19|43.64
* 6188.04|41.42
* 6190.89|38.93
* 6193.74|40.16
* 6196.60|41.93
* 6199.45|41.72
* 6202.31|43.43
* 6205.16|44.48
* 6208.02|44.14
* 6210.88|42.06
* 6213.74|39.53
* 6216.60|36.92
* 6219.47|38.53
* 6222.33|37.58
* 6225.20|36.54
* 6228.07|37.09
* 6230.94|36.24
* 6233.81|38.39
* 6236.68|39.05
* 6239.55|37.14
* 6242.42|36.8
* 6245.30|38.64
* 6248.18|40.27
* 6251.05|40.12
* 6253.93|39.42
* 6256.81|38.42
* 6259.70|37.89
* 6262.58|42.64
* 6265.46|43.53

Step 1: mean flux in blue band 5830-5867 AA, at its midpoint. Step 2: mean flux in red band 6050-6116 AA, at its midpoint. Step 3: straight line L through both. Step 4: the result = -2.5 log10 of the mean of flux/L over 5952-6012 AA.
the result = 0.07 mag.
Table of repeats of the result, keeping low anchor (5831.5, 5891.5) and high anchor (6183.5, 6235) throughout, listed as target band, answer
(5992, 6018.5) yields -0.151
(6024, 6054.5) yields -0.223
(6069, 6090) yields -0.249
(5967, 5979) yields -0.092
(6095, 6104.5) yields -0.196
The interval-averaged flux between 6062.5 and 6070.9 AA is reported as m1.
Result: 50.4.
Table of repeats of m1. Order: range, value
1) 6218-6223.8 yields 38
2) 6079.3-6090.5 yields 50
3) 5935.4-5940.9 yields 43.6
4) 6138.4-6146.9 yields 52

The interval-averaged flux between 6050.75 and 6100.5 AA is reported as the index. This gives 50.6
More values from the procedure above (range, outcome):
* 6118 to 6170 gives 46.3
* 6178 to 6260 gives 40.1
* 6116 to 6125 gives 45.2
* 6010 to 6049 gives 48.8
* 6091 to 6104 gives 49.5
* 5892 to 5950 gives 38.3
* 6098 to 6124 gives 48.3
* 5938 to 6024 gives 45.2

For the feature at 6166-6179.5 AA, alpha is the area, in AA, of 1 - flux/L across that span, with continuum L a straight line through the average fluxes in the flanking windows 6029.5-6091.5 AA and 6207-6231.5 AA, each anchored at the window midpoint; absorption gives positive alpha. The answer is 0.1 AA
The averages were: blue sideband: 50.2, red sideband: 38.7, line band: 41.9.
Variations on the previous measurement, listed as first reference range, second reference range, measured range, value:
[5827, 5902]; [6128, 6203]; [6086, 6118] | -4.98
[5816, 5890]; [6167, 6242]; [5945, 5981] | -1.46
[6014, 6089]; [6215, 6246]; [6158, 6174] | 1.57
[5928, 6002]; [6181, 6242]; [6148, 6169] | -0.81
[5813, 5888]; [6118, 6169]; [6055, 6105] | -4.76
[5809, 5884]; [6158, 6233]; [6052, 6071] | -3.72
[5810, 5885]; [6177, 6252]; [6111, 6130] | -3.16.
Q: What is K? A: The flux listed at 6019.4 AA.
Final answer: 47.35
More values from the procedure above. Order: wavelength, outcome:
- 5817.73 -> 47.02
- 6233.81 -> 38.39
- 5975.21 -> 44.04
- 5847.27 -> 46.07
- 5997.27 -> 47.33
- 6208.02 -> 44.14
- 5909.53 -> 40.39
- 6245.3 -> 38.64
